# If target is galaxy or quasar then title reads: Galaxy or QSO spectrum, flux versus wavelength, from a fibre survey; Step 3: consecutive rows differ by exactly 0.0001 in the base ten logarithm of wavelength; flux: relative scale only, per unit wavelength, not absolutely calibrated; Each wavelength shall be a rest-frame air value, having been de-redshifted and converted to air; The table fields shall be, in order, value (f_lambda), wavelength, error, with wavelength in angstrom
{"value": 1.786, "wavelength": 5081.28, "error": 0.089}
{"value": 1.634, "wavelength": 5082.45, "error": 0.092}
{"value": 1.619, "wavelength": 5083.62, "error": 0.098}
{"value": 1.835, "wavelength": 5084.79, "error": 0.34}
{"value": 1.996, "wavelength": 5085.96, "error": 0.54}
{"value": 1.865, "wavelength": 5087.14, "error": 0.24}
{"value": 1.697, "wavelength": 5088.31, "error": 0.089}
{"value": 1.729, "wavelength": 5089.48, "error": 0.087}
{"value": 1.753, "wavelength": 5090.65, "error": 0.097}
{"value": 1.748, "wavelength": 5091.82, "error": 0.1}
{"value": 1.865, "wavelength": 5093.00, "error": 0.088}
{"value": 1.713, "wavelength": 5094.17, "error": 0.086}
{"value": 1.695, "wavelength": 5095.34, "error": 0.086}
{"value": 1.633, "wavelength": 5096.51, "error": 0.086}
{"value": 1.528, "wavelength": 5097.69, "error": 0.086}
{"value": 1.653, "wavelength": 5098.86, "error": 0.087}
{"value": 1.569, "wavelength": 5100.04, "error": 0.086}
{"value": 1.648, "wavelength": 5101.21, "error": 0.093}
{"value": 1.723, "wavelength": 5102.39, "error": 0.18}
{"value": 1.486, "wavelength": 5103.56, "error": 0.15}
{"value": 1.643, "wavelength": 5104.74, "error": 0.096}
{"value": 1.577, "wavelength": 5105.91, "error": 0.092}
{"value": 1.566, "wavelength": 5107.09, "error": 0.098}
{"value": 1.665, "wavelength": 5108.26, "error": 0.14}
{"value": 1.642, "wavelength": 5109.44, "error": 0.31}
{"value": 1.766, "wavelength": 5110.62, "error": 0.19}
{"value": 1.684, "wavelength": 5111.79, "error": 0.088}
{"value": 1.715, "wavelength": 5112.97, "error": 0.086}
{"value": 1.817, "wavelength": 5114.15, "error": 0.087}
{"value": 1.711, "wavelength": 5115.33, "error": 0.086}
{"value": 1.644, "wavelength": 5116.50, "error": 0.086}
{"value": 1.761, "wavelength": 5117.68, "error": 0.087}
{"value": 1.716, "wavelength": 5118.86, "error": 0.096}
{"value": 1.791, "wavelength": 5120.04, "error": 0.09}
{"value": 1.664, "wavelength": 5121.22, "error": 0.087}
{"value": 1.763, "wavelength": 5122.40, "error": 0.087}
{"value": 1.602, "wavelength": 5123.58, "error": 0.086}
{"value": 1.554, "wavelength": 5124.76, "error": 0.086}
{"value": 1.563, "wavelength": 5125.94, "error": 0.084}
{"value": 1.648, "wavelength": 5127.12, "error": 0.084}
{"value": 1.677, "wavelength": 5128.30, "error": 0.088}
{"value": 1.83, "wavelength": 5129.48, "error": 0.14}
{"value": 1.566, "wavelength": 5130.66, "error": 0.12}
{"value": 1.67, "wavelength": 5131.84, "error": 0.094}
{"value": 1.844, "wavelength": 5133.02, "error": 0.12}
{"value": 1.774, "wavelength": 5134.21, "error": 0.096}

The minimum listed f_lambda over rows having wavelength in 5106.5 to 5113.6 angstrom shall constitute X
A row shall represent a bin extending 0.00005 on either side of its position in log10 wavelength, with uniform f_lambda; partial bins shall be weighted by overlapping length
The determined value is 1.566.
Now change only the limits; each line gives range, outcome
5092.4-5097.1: 1.633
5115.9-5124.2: 1.602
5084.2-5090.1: 1.697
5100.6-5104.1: 1.486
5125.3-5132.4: 1.563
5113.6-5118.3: 1.644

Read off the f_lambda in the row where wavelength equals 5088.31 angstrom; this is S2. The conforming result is 1.697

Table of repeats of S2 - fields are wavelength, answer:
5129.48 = 1.83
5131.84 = 1.67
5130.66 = 1.566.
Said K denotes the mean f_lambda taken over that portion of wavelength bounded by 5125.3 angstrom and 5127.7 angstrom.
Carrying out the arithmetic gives 1.6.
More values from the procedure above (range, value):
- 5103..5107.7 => 1.57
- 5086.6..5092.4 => 1.76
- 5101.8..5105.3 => 1.62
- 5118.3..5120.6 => 1.75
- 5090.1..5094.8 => 1.77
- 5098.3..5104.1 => 1.62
